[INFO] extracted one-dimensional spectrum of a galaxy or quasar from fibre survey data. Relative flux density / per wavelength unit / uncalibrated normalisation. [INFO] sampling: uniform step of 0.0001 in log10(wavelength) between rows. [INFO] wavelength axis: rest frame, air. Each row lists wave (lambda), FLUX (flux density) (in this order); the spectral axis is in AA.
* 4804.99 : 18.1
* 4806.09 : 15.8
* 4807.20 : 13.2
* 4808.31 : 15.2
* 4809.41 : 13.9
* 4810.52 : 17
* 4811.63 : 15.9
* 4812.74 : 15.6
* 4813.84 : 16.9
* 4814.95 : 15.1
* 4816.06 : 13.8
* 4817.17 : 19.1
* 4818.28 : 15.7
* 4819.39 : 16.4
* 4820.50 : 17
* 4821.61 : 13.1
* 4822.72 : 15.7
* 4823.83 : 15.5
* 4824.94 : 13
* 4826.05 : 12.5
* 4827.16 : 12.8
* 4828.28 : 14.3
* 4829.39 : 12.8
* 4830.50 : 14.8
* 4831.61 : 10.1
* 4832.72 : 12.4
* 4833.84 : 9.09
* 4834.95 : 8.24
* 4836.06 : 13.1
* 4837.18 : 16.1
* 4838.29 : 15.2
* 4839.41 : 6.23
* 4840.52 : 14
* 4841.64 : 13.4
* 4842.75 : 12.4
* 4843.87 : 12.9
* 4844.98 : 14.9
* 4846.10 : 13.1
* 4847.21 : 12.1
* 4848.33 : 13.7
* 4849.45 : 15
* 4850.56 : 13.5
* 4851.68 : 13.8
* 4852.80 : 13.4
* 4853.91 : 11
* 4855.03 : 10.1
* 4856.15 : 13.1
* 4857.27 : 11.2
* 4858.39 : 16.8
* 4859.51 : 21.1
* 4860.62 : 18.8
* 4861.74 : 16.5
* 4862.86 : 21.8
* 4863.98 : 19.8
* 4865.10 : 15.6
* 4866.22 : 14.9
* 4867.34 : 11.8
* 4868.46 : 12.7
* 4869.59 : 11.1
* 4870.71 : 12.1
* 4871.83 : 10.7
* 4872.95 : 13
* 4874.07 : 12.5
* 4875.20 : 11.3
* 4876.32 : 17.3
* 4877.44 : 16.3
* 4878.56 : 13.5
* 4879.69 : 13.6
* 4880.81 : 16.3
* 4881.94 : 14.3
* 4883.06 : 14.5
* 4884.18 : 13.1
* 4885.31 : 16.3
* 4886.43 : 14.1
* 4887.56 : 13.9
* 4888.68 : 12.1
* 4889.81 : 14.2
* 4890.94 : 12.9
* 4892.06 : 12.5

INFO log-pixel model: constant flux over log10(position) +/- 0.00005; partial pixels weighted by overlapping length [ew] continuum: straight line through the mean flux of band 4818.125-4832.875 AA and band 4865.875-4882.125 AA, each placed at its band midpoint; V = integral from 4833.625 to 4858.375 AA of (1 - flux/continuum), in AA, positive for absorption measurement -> 1.9 AA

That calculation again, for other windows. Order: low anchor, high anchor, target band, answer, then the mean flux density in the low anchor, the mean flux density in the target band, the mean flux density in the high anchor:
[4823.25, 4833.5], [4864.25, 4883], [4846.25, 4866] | -2.41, 13.1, 15.1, 13.7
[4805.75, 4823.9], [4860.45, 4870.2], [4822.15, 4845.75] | 4.24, 15.6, 12.8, 15.7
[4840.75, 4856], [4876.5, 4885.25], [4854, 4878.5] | -1.12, 13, 14.6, 14.7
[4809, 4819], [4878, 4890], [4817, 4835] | 2.22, 15.9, 13.7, 14.2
